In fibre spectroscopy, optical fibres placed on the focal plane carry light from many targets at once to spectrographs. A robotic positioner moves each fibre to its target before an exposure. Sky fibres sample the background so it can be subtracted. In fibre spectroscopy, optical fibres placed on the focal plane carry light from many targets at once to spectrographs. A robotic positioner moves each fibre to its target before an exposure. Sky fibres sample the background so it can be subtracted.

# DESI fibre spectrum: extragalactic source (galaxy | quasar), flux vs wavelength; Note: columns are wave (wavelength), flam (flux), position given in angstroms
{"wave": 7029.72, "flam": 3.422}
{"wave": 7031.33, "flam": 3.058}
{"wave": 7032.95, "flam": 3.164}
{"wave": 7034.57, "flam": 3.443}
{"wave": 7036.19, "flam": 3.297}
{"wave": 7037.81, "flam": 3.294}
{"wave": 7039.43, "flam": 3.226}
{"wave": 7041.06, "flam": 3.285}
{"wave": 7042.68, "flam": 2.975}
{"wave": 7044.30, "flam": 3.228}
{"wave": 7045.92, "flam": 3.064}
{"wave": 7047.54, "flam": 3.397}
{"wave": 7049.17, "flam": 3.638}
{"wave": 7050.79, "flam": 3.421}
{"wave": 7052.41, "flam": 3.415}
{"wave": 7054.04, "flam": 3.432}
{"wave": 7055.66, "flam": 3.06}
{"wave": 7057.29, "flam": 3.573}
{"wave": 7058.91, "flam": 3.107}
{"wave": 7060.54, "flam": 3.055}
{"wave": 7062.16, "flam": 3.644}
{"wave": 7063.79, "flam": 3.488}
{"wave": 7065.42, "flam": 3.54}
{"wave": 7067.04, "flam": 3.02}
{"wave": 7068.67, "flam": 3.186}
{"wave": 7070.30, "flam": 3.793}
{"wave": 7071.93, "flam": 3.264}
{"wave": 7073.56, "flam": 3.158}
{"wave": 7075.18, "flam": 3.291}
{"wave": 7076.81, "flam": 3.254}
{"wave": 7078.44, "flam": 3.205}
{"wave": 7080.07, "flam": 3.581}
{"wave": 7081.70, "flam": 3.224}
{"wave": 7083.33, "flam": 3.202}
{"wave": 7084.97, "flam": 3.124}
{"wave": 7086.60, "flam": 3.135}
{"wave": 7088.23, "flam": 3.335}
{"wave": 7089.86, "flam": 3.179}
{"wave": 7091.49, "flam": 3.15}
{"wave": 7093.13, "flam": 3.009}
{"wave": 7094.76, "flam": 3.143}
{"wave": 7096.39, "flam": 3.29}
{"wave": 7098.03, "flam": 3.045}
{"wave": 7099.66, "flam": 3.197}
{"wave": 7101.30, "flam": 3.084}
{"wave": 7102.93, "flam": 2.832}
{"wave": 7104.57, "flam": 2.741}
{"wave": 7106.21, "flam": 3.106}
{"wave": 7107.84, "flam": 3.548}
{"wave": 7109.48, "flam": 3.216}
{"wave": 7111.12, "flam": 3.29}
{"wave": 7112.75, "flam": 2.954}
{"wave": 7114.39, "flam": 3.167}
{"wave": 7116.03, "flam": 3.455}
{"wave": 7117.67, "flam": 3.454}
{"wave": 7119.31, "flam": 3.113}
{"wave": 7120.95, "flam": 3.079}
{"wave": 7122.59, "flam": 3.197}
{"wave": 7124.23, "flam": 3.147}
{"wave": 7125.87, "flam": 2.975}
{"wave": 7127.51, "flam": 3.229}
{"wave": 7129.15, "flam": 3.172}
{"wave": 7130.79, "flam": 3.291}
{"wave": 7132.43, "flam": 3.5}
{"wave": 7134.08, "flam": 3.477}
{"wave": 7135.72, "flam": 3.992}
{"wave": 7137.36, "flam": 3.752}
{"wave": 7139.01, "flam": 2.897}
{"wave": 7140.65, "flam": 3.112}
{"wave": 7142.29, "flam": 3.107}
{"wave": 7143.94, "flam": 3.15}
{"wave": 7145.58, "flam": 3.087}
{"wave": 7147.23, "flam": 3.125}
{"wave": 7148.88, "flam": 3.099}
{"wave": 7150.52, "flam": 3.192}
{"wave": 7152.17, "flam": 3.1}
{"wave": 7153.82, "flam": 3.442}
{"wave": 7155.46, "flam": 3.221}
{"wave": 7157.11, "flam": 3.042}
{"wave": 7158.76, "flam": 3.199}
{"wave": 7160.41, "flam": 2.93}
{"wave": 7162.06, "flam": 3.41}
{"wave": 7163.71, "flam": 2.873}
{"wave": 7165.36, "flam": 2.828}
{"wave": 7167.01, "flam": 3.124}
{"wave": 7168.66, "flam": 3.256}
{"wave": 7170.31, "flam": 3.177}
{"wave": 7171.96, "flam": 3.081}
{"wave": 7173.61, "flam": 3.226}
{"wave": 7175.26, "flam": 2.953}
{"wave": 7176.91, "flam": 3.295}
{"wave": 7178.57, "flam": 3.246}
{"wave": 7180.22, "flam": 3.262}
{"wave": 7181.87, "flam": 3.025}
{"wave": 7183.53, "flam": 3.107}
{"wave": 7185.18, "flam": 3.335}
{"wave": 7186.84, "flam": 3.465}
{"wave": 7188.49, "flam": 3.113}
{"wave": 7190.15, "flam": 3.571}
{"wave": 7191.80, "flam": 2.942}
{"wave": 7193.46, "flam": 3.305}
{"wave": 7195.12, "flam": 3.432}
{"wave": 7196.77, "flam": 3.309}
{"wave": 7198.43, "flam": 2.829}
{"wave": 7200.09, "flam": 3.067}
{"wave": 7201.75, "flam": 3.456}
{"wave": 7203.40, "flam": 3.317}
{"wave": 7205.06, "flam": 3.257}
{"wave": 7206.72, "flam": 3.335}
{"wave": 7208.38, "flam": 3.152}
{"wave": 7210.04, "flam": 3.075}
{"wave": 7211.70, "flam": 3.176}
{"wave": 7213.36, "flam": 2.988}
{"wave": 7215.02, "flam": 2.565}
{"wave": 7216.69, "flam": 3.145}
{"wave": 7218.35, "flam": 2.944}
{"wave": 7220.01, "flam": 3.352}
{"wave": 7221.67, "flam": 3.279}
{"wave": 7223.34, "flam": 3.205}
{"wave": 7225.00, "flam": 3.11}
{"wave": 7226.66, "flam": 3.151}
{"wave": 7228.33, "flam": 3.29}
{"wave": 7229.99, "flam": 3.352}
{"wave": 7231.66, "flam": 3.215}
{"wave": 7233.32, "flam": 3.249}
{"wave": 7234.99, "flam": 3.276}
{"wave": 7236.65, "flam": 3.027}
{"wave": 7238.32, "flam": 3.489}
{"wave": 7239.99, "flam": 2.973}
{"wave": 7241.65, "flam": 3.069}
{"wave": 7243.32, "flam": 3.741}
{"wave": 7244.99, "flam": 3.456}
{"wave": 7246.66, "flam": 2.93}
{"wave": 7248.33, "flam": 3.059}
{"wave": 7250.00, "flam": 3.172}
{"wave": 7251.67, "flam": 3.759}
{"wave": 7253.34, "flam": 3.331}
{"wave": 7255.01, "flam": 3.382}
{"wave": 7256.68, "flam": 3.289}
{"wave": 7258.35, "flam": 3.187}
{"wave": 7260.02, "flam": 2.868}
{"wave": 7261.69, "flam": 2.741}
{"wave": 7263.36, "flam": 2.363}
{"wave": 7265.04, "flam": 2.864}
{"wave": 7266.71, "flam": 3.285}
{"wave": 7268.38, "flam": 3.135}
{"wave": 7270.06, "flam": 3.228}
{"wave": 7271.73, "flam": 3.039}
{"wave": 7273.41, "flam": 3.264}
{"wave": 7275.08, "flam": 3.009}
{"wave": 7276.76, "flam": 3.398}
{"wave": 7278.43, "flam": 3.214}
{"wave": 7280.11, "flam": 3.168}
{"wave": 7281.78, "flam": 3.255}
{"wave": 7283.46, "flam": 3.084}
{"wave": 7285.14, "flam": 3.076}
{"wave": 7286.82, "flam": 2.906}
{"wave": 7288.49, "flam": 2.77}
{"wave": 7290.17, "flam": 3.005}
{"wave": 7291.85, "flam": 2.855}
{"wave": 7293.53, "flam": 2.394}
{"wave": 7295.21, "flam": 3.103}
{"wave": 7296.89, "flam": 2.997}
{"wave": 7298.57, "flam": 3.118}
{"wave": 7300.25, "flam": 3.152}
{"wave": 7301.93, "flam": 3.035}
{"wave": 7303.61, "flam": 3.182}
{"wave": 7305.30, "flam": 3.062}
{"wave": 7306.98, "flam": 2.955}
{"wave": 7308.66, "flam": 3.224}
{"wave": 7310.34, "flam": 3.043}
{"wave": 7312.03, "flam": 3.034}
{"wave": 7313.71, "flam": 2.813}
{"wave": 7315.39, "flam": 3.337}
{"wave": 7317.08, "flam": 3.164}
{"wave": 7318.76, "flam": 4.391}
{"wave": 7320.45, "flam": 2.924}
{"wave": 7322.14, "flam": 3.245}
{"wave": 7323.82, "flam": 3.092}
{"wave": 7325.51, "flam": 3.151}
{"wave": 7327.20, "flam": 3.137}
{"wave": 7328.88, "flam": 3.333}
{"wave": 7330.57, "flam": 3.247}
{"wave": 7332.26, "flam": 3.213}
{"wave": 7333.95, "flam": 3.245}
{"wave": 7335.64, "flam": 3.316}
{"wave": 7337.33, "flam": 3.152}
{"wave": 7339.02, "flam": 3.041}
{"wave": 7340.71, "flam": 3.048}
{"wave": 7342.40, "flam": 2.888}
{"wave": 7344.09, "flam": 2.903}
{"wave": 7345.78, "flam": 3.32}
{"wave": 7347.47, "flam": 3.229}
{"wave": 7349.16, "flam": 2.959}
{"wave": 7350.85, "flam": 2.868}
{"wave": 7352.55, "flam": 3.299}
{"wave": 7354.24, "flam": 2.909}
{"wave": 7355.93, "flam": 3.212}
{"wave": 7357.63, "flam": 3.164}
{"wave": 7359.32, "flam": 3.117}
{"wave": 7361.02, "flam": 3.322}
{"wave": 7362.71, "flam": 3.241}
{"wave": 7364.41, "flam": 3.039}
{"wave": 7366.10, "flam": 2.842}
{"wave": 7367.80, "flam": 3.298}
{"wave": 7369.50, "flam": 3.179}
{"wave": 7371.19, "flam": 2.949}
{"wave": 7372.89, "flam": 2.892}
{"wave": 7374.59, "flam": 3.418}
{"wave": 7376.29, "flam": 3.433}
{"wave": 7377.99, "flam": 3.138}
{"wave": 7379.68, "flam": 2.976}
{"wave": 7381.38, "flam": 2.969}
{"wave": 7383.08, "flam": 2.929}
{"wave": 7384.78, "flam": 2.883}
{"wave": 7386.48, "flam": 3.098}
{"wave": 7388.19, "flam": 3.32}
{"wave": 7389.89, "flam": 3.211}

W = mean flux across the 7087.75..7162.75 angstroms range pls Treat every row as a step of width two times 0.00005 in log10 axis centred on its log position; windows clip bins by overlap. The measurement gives 3.2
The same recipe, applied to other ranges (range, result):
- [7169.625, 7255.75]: 3.21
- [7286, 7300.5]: 2.91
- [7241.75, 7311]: 3.1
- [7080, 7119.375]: 3.18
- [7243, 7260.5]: 3.28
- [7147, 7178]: 3.14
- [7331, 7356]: 3.11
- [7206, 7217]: 3.05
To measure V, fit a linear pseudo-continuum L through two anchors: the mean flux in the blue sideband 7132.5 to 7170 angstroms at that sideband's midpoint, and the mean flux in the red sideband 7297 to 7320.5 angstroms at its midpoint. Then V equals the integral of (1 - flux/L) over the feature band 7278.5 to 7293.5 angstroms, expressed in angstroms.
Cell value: 0.89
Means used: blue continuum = 3.21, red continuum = 3.18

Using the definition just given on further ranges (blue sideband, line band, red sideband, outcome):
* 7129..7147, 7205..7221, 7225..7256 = 0.92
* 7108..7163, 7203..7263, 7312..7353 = 0.37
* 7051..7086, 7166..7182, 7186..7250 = 0.34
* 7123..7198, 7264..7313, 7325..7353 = 1.50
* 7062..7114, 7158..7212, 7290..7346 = -0.14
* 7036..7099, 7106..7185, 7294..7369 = 0.78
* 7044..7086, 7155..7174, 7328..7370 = 0.86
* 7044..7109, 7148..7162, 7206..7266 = 0.16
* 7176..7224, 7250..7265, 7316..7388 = 0.33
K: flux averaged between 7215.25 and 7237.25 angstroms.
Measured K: 3.18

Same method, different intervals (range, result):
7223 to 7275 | 3.17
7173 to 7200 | 3.21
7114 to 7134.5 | 3.25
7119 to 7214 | 3.2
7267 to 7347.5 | 3.12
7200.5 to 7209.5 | 3.29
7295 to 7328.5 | 3.16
